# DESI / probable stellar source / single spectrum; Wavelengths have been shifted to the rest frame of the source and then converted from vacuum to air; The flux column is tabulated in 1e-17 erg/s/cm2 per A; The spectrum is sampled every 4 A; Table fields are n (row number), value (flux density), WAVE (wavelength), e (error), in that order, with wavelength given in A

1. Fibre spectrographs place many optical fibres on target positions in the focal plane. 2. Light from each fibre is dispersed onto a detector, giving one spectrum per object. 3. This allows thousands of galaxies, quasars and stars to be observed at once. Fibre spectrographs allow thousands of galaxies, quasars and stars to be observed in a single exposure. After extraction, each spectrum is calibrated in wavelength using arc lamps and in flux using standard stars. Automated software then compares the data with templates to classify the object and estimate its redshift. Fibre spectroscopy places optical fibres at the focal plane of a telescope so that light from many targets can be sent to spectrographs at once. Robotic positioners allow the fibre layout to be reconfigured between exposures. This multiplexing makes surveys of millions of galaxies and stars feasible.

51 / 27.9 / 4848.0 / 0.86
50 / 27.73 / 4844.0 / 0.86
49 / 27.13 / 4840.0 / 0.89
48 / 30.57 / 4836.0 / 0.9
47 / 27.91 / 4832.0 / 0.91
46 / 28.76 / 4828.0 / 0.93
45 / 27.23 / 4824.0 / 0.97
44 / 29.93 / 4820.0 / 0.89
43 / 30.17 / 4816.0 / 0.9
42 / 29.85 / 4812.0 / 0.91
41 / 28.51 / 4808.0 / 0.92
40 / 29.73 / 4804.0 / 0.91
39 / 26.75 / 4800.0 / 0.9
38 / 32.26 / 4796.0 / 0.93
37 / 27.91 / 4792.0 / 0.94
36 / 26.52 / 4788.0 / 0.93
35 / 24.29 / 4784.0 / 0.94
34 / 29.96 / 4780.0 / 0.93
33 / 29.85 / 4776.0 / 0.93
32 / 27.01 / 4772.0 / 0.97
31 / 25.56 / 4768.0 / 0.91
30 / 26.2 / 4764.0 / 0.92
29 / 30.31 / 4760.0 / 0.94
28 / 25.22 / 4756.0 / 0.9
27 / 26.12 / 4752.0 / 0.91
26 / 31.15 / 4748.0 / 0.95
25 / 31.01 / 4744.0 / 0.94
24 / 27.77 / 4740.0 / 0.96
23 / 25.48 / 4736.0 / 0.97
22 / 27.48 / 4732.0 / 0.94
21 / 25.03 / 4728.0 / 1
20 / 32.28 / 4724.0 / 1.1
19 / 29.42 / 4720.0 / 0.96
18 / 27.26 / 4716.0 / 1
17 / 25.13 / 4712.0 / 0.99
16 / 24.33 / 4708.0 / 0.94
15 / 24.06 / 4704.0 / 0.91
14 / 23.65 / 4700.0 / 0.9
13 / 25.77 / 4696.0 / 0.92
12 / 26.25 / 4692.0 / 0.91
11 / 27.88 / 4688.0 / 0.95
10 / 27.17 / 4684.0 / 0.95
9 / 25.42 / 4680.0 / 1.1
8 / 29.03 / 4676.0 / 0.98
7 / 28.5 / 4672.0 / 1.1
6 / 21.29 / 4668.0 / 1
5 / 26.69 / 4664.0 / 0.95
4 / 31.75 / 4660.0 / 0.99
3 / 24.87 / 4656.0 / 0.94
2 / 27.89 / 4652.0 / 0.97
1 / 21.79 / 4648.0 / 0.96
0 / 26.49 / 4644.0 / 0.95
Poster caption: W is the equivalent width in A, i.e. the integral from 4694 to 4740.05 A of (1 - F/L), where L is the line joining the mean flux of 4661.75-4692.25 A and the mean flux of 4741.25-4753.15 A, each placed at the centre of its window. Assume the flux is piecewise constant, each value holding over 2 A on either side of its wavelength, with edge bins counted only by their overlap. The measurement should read 3.1 A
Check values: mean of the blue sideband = 26.6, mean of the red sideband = 29.6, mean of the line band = 26.4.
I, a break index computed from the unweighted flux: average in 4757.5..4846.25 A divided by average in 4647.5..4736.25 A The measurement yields 1.07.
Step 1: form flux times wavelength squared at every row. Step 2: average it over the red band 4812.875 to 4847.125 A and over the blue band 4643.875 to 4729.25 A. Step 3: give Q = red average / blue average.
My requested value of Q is 1.2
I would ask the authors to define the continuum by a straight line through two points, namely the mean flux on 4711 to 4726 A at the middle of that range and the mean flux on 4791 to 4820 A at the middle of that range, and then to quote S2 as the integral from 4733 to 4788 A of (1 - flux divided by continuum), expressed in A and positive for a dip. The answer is 2.7 A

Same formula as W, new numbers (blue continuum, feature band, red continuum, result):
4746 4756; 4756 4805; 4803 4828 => 1.09 A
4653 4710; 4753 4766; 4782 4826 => 0.23 A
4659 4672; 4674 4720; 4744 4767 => 1.45 A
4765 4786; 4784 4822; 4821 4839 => -1.17 A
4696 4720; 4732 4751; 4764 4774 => -1.99 A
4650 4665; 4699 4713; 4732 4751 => 1.98 A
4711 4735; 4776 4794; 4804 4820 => 0.97 A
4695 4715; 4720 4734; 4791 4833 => -1.58 A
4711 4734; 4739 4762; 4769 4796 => -0.63 A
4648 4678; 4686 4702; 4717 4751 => 0.97 A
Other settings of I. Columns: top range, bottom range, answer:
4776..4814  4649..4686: 1.06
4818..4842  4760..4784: 1.03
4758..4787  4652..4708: 1.05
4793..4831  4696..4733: 1.10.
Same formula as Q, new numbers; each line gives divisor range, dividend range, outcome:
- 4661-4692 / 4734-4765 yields 1.08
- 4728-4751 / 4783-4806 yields 1.02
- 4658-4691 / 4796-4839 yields 1.14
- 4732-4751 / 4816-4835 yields 1.04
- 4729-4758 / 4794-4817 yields 1.10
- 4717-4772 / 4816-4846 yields 1.06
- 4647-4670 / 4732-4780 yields 1.12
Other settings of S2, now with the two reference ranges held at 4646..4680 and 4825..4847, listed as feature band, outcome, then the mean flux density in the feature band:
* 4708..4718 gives 0.4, 25.8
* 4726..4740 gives 0.5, 26.3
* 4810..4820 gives -0.7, 30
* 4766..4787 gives 0.3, 27.3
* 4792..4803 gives -0.5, 29.2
